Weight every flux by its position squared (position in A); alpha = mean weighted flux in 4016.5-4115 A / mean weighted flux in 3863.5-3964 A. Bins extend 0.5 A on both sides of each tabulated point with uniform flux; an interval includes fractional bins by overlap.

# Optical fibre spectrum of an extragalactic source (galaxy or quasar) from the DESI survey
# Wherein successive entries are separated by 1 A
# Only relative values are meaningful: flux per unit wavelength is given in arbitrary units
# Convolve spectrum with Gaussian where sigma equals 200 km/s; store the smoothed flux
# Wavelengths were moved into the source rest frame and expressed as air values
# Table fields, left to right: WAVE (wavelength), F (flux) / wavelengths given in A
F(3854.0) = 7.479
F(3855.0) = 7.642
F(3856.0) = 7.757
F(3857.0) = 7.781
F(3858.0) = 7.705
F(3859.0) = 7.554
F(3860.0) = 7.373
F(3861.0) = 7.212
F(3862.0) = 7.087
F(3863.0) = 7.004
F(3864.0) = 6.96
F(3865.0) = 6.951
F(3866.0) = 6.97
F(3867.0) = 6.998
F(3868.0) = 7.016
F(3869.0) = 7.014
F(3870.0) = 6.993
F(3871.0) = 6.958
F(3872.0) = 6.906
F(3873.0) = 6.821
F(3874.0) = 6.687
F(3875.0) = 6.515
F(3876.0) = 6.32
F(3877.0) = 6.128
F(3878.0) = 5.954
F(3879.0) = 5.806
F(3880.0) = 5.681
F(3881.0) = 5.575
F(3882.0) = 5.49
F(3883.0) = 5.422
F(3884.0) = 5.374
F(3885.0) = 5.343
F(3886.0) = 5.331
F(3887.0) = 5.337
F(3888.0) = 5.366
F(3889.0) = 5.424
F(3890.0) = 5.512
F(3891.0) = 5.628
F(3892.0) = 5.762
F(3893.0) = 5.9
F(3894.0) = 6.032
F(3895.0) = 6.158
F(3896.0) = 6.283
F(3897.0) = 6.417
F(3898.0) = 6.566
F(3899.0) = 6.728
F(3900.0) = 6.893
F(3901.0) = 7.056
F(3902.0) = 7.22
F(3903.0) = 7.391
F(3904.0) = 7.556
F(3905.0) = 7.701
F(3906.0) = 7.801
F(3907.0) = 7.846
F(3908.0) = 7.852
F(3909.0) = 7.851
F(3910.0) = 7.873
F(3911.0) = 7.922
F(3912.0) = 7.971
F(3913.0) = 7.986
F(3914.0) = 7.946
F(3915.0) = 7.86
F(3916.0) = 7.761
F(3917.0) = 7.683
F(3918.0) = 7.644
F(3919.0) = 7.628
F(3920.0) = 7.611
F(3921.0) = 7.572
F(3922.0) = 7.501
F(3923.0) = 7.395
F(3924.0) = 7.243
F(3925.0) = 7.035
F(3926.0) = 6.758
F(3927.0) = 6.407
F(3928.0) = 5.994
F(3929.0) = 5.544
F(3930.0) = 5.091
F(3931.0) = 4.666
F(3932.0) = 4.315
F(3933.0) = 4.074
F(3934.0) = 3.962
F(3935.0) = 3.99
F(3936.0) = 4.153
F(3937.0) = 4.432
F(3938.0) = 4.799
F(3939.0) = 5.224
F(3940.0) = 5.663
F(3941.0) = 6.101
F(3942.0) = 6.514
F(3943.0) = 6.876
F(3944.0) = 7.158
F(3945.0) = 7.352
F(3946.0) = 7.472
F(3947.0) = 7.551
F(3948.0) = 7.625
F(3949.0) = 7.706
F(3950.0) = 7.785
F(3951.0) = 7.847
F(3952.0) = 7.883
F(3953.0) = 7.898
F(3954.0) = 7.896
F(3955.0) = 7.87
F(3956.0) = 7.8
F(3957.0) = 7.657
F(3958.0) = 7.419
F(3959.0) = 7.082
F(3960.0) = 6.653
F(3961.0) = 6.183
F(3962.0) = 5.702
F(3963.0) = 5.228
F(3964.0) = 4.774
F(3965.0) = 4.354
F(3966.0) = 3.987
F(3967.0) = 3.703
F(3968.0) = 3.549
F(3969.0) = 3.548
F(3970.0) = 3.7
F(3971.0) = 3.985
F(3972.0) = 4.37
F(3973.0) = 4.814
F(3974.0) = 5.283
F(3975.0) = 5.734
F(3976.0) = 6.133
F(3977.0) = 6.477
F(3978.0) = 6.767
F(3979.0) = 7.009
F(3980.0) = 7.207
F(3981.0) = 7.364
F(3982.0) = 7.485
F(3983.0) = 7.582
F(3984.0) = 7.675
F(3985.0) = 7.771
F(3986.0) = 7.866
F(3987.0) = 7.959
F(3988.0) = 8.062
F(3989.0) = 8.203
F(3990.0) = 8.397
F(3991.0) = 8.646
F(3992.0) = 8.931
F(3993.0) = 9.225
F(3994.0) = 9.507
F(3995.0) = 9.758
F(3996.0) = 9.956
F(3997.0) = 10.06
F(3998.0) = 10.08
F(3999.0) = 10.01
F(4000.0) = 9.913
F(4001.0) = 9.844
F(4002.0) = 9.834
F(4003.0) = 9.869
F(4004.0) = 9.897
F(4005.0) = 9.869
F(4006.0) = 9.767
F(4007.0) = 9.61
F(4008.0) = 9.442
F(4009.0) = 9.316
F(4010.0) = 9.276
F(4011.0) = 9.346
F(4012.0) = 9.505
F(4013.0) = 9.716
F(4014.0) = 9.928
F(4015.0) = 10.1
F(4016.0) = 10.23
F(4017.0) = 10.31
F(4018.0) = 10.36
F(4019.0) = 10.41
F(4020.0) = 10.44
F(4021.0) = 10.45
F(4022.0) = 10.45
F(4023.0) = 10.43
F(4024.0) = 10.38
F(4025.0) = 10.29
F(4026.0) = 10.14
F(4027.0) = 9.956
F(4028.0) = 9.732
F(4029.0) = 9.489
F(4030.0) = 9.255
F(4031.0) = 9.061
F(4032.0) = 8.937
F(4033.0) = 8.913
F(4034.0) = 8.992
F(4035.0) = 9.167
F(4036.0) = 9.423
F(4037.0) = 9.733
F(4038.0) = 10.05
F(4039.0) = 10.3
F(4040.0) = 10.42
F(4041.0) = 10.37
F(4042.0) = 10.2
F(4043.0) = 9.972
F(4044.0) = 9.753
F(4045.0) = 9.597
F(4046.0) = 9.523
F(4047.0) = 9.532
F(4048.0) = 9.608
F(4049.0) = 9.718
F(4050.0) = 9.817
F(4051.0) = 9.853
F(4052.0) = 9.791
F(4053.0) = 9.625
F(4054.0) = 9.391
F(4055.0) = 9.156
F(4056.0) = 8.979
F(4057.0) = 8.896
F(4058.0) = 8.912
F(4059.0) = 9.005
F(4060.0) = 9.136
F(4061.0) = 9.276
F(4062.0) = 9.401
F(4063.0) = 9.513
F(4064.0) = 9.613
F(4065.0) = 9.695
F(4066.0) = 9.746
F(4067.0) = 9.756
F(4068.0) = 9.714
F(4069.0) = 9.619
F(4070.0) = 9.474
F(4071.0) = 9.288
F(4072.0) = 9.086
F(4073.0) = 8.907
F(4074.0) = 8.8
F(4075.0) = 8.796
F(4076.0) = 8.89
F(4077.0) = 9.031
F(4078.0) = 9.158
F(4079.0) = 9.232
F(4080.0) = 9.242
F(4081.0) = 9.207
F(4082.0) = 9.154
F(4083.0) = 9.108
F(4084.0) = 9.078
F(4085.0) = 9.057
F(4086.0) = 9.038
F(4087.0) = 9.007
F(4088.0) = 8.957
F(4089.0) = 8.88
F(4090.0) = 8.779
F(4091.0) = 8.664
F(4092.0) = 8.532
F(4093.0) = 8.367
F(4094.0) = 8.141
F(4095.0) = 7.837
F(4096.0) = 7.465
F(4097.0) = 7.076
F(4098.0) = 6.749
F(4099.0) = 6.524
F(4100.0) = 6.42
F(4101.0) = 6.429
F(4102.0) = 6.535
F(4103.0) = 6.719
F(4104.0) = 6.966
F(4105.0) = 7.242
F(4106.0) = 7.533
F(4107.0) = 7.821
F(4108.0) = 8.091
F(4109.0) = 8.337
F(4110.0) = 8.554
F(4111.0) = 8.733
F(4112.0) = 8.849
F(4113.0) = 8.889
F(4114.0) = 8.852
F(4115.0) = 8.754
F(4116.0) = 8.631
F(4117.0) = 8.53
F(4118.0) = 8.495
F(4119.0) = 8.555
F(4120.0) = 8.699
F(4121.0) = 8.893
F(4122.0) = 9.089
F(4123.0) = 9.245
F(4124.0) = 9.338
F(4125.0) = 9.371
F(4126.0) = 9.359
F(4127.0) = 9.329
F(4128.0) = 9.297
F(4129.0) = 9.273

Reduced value 1.48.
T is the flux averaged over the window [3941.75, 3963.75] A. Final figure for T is 7.21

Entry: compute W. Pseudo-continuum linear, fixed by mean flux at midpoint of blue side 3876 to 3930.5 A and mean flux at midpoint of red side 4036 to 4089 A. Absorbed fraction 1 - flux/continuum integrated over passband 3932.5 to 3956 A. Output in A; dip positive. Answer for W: 3.0 A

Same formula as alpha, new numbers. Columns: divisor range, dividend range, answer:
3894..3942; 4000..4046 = 1.57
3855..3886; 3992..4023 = 1.60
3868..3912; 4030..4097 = 1.55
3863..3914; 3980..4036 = 1.51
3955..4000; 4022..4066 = 1.43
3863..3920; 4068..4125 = 1.40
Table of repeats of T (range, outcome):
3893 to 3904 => 6.68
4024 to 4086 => 9.46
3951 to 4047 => 8.39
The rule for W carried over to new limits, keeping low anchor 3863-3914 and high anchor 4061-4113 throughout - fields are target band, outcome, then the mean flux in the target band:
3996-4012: -4.2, 9.74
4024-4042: -3.8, 9.7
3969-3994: 2.0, 6.93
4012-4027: -4.5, 10.2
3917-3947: 3.8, 6.13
